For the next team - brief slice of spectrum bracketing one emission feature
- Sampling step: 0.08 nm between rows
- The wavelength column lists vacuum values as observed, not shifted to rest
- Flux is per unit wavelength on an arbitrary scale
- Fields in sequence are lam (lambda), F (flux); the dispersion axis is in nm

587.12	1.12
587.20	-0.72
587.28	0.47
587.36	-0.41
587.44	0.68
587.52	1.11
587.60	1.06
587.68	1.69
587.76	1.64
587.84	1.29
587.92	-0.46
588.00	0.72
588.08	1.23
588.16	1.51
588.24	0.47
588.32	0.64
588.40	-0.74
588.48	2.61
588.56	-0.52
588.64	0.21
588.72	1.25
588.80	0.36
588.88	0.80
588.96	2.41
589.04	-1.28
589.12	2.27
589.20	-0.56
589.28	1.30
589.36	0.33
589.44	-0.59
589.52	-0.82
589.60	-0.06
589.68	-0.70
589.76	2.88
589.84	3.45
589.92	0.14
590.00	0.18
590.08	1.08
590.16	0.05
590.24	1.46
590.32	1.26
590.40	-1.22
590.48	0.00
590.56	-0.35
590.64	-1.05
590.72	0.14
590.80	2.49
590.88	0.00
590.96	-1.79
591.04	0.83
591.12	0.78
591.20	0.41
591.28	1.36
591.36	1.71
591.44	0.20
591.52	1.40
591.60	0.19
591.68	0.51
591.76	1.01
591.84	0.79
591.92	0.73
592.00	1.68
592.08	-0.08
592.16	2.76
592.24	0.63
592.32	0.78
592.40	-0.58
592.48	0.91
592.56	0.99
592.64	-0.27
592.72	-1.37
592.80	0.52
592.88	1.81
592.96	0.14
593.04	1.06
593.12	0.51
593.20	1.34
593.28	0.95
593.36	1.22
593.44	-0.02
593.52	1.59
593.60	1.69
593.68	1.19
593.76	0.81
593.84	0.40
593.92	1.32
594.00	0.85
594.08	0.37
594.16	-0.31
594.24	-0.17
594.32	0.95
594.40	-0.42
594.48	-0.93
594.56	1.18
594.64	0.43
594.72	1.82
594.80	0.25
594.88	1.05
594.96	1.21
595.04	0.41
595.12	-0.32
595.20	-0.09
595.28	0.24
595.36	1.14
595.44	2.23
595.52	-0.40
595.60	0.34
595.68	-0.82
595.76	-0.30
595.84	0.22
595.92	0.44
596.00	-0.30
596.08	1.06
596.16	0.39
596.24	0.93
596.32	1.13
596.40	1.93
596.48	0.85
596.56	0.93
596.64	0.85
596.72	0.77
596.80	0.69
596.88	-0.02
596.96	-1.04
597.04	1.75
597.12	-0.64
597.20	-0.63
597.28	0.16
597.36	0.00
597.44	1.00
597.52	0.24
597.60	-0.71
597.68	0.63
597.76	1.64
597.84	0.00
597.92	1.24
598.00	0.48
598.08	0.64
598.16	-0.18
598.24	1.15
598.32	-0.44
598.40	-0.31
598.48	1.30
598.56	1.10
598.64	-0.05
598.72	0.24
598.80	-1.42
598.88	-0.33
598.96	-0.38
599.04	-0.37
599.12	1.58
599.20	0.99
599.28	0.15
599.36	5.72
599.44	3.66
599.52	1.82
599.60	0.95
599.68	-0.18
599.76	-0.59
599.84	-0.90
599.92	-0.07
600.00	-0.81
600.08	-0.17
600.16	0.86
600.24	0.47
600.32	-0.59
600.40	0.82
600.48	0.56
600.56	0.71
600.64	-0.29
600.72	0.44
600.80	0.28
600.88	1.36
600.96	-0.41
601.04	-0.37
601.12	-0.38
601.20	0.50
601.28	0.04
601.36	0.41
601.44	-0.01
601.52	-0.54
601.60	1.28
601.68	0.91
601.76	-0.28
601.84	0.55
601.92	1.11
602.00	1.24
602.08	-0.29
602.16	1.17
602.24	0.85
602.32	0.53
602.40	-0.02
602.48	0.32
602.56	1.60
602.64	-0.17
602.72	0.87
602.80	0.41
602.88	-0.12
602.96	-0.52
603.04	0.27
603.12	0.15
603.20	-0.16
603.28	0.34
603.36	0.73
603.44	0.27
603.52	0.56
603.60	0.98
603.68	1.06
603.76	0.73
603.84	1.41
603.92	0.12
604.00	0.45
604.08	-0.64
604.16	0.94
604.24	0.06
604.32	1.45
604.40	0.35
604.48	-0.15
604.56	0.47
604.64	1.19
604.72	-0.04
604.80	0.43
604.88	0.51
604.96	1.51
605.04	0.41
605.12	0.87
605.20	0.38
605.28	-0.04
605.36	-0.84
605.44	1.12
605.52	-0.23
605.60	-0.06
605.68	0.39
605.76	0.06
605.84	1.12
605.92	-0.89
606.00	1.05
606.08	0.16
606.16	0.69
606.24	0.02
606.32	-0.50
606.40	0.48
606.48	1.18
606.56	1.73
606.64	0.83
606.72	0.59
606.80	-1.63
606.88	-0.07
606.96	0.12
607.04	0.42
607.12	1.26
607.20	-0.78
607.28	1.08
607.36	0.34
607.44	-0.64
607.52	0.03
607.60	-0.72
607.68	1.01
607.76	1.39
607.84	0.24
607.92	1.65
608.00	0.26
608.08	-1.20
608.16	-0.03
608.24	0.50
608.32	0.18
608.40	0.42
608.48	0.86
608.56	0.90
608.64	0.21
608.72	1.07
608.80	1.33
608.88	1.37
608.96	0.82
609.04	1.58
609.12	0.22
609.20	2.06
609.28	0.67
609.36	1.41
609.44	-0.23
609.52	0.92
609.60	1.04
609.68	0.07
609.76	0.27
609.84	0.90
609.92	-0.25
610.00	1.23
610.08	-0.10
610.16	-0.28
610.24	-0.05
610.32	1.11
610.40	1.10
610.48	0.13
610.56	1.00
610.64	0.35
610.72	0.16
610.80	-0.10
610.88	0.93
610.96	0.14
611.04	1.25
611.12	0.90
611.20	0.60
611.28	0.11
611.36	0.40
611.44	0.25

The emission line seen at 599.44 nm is [O III]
